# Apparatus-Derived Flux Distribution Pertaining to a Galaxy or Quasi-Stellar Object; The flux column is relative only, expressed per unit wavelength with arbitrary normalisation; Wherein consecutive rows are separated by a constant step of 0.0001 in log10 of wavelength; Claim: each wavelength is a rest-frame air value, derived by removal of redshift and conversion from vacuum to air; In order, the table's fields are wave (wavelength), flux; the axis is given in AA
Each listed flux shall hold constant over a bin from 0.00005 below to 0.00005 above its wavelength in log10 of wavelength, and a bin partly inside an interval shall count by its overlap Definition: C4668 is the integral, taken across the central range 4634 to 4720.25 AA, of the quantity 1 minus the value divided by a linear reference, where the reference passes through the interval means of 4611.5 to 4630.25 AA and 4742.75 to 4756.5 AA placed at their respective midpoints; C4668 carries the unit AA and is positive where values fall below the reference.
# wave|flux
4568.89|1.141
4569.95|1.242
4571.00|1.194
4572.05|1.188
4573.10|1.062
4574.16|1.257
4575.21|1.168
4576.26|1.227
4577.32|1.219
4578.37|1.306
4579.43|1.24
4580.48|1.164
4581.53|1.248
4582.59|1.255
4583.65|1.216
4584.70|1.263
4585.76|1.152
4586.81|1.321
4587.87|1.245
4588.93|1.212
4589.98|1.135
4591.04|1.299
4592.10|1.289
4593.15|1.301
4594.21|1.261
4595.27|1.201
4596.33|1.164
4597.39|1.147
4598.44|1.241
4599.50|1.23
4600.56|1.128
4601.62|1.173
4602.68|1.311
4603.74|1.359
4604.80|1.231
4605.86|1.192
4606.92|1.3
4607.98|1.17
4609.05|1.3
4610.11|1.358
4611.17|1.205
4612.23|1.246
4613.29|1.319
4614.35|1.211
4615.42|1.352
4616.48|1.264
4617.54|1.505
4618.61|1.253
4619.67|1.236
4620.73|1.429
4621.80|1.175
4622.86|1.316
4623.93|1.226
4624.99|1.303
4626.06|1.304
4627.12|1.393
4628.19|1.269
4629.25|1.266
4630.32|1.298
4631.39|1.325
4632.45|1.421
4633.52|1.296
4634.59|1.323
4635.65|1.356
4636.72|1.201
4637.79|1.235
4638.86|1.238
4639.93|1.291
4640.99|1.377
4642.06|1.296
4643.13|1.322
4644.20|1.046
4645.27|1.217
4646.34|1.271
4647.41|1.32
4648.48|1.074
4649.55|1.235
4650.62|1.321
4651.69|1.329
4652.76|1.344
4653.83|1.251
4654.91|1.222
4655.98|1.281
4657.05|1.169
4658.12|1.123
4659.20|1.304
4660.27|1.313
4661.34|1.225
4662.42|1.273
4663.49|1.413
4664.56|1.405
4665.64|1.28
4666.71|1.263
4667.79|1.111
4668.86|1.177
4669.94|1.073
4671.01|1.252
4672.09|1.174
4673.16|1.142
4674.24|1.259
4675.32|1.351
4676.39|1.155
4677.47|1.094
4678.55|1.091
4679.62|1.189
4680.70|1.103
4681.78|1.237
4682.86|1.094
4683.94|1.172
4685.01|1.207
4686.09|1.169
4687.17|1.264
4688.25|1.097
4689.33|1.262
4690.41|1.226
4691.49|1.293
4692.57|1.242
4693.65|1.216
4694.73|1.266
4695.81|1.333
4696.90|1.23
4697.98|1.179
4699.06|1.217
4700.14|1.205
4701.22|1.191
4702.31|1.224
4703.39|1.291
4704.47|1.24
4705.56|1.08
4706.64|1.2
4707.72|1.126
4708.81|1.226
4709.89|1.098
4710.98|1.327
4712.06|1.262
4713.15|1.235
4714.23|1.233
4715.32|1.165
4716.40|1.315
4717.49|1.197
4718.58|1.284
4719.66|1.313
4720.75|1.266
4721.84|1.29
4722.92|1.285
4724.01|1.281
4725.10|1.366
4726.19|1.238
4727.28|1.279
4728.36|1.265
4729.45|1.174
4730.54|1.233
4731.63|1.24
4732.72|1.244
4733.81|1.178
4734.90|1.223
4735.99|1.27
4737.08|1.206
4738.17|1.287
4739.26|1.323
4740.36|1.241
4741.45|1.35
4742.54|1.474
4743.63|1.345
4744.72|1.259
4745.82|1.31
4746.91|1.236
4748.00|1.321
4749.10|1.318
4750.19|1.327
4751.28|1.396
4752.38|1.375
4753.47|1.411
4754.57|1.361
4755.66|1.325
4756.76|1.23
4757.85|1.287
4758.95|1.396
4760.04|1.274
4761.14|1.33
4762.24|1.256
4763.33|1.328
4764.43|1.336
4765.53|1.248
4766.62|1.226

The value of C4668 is 5.43 AA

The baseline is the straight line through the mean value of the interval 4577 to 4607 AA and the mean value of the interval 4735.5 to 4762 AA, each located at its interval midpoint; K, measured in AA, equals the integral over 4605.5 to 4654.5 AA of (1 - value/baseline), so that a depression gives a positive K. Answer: -1.1 AA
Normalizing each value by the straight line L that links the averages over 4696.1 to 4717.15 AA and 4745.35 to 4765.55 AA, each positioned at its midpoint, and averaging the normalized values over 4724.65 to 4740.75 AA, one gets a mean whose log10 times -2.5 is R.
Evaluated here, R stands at 0.02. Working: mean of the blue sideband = 1.21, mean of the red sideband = 1.32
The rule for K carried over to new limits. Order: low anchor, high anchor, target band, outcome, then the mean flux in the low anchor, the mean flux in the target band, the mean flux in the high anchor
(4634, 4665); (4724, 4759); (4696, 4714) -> 1.02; 1.27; 1.21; 1.29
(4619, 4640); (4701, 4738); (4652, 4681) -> 1.05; 1.29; 1.23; 1.24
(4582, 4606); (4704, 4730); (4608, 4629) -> -1.04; 1.23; 1.29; 1.24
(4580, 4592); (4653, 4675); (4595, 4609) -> 0.11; 1.23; 1.22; 1.24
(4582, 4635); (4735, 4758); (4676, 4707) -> 2.33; 1.27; 1.2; 1.32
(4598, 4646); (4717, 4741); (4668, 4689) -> 1.56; 1.28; 1.17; 1.26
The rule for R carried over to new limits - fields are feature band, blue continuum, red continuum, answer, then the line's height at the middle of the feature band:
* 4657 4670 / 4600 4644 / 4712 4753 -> 0.029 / 1.28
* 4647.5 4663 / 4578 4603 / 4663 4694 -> -0.033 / 1.21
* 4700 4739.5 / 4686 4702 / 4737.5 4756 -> 0.034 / 1.28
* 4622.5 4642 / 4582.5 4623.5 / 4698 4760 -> -0.037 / 1.26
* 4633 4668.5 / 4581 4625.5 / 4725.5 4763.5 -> 0.004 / 1.27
